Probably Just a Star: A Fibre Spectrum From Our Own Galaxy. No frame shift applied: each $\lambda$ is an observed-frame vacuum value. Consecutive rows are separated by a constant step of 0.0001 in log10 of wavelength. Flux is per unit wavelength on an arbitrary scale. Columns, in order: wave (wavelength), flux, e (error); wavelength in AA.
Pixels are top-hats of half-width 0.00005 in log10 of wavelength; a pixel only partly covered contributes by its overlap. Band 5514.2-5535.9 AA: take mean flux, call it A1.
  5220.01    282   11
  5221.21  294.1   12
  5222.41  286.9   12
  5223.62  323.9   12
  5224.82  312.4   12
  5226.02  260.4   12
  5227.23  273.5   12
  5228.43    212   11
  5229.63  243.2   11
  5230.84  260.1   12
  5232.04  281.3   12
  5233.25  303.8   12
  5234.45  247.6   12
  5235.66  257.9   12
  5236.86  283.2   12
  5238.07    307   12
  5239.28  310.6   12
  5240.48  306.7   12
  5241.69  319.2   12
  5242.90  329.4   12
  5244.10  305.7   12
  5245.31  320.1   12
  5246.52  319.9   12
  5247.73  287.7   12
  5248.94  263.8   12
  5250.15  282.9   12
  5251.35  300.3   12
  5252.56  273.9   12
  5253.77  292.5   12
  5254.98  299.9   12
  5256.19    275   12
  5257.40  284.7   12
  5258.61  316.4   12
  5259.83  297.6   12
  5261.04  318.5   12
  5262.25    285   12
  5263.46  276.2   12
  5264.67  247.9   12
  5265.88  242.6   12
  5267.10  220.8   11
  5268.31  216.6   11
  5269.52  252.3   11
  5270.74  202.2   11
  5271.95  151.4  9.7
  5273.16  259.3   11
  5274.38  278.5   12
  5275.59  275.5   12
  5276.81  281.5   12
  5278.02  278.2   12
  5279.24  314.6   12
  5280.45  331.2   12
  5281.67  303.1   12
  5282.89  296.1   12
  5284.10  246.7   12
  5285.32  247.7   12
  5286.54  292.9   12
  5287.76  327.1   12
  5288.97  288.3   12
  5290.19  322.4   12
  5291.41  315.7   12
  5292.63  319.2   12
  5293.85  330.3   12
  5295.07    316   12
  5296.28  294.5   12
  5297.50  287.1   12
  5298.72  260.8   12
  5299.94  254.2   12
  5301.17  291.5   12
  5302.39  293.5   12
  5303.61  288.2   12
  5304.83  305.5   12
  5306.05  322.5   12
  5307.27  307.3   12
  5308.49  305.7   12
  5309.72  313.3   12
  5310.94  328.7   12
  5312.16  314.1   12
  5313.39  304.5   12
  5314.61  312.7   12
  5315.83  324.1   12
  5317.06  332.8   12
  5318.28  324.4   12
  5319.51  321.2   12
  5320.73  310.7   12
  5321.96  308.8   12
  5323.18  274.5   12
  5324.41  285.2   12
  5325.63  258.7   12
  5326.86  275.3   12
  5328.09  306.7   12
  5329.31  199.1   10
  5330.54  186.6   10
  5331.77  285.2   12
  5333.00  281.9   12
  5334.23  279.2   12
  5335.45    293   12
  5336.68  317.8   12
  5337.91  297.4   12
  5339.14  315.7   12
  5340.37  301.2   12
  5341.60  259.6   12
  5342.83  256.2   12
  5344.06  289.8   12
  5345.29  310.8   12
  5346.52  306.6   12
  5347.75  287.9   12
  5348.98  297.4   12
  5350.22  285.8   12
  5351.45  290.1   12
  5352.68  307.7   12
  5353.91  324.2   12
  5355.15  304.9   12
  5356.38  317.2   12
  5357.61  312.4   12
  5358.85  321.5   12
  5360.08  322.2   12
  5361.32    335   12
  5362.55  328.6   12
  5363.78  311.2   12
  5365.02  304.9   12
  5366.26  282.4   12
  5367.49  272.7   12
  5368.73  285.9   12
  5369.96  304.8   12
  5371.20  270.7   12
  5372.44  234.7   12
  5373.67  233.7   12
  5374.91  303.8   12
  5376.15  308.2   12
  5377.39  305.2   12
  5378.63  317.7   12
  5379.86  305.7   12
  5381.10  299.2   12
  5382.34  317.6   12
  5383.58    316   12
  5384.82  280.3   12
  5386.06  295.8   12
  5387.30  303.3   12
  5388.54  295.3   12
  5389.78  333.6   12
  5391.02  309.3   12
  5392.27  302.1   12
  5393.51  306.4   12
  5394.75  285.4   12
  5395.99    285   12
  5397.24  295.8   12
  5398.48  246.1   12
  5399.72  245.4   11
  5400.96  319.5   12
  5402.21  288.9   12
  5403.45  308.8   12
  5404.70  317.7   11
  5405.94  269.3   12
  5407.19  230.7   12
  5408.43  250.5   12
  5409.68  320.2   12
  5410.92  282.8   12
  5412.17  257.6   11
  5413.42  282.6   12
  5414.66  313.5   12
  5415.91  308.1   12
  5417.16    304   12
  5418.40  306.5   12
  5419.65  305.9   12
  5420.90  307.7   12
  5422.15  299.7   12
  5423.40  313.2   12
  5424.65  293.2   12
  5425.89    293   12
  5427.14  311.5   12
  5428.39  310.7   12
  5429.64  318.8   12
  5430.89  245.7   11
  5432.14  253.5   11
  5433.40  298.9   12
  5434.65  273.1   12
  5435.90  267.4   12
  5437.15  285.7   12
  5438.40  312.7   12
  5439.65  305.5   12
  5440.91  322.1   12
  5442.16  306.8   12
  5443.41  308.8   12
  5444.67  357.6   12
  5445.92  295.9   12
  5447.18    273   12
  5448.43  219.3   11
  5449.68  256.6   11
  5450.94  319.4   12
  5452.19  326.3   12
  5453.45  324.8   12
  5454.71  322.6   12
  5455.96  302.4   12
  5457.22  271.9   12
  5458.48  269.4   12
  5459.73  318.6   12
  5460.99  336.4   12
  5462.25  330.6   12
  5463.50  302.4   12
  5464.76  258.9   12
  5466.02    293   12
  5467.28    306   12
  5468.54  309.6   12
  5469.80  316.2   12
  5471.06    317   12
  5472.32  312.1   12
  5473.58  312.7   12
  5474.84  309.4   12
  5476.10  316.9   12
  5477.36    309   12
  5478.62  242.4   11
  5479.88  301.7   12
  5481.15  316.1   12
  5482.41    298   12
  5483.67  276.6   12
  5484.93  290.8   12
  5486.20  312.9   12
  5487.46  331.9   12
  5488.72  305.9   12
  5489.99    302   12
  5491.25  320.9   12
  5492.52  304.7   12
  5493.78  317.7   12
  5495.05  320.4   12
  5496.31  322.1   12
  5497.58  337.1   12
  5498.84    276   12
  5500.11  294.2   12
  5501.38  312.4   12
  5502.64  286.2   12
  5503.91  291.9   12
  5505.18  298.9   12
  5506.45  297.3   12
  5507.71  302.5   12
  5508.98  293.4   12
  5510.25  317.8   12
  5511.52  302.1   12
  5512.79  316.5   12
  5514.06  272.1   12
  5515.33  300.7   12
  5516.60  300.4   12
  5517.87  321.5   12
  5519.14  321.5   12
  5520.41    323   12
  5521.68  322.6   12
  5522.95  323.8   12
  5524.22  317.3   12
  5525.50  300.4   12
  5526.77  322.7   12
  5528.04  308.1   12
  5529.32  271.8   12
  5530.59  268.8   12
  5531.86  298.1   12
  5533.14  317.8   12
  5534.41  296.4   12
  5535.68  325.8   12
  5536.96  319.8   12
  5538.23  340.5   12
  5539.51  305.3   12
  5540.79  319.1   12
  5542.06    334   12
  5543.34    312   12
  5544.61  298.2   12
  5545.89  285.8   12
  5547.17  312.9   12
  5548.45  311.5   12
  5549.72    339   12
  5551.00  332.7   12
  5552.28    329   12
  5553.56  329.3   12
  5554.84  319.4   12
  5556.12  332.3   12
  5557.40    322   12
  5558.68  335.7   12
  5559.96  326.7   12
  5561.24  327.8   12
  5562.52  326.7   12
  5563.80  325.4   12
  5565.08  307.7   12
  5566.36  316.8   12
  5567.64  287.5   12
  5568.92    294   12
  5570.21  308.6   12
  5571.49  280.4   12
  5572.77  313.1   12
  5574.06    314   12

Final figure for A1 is 307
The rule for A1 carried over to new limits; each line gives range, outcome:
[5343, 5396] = 300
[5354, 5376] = 298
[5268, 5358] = 290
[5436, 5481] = 302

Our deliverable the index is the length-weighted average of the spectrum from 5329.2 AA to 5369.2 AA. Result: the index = 294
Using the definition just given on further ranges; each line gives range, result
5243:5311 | 286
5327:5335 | 258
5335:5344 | 291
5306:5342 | 295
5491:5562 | 312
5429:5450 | 289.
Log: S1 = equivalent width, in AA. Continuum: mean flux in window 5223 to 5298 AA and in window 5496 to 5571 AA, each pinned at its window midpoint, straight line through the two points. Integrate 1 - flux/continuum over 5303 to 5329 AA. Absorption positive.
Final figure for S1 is -1.41 AA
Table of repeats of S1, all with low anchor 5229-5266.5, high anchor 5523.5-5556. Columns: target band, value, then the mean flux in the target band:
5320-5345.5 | 1.3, 280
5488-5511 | 0.3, 306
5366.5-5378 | 0.7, 280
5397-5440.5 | 1.8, 290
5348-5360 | -0.4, 307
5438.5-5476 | 0.2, 304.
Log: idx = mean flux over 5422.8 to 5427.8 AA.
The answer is 303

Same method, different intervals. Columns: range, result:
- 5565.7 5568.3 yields 303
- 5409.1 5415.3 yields 291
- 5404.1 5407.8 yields 272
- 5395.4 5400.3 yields 268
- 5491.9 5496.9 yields 317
